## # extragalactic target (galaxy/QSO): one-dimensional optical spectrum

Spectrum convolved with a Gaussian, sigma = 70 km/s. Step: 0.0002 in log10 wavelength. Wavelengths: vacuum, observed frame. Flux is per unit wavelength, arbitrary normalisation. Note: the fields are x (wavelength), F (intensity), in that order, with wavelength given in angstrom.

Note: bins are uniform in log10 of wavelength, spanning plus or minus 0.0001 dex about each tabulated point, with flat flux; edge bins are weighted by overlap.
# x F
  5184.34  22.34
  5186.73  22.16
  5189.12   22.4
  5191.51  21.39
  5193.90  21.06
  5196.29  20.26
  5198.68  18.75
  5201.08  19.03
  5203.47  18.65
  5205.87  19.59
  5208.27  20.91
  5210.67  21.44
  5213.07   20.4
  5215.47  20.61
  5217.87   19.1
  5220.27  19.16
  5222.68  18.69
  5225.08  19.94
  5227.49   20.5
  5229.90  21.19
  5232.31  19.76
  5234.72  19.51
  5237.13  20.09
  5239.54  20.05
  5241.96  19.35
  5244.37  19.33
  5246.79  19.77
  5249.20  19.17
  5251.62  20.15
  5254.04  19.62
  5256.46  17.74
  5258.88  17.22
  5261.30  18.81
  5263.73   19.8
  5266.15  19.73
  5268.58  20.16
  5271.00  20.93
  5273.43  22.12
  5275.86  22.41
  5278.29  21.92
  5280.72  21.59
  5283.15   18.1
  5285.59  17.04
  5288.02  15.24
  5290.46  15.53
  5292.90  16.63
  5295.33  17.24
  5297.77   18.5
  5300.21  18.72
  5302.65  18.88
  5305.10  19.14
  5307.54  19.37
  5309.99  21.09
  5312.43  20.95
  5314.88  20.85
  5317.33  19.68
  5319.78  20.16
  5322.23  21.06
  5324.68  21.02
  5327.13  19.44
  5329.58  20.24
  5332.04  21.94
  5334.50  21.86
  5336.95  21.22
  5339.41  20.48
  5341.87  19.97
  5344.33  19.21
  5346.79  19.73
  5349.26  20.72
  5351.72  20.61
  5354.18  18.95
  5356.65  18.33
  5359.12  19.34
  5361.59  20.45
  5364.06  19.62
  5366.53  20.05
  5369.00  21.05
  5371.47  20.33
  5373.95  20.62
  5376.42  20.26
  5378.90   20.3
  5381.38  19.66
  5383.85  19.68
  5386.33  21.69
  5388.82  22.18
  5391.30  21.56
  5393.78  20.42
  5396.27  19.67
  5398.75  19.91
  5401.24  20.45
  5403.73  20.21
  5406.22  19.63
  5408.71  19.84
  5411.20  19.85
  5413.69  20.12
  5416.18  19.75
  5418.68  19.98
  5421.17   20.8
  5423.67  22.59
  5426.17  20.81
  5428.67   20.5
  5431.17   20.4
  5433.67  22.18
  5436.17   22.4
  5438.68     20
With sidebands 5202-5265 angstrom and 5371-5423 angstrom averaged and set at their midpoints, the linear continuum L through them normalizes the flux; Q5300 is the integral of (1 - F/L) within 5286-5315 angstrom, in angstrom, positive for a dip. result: 2.3 angstrom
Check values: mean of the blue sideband 19.6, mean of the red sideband 20.4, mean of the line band 18.4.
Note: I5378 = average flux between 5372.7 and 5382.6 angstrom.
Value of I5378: 20.2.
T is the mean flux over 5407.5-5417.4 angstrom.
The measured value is 19.9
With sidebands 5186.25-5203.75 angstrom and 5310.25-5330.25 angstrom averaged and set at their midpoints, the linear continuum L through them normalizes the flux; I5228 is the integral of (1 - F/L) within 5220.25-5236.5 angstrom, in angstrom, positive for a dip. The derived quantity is 0.5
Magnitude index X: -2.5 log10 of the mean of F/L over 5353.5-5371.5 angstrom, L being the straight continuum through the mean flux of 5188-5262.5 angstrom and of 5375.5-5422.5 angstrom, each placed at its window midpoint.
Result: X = 0.02 mag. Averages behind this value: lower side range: 19.8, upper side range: 20.3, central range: 19.8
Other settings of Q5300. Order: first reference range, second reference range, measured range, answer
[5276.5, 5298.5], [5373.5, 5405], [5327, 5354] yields -1.59 angstrom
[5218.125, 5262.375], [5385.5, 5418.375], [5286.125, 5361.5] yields 1.50 angstrom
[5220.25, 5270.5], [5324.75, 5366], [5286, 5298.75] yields 2.06 angstrom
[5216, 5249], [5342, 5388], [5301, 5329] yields -0.28 angstrom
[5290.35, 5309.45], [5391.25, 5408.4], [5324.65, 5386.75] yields -2.97 angstrom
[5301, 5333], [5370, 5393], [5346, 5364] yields 0.69 angstrom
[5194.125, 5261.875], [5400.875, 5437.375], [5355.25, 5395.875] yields 0.17 angstrom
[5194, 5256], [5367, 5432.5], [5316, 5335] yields -0.42 angstrom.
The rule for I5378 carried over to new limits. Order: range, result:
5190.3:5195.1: 21.2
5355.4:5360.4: 18.8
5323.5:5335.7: 20.9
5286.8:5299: 16.6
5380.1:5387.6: 20.3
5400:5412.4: 20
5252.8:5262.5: 18.4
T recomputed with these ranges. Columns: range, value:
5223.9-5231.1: 20.5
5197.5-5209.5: 19.4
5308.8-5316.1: 21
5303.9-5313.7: 20.1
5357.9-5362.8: 19.9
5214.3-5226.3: 19.5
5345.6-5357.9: 19.7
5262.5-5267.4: 19.7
